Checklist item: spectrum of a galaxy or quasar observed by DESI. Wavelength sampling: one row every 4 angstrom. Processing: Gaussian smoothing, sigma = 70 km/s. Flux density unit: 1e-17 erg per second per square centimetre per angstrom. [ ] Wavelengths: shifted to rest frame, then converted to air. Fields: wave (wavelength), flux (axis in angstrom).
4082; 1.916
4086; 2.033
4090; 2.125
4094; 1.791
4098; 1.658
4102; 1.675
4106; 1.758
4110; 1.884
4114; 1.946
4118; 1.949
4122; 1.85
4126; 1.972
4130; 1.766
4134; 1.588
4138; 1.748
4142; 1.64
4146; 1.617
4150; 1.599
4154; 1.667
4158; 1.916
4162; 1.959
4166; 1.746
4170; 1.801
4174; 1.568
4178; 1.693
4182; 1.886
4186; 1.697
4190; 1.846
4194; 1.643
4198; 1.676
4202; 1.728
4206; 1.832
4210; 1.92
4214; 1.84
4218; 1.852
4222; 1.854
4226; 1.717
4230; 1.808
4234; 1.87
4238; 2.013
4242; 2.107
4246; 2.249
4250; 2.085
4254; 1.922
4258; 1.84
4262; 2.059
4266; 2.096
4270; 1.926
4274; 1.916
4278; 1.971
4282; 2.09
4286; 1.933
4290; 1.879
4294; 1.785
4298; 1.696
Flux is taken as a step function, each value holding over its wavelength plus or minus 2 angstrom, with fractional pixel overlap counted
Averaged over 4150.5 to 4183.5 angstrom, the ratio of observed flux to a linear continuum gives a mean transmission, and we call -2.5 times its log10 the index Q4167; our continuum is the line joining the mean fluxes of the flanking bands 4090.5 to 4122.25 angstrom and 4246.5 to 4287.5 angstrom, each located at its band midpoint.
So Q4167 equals 0.07 mag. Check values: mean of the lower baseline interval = 1.83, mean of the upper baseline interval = 1.99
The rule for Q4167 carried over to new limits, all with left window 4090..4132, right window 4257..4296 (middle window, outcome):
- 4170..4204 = 0.10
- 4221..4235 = 0.07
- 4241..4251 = -0.12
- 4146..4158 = 0.12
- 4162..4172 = 0.04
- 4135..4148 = 0.12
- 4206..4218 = 0.02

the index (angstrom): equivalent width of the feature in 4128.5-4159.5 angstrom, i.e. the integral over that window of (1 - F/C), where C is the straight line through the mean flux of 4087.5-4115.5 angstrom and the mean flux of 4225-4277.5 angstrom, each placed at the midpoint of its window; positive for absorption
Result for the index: 3.1 angstrom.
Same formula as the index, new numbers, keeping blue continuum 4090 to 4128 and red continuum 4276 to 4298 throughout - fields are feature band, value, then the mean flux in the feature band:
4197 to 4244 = 0.8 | 1.86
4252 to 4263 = -0.2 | 1.93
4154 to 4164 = -0.1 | 1.88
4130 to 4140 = 0.9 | 1.69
